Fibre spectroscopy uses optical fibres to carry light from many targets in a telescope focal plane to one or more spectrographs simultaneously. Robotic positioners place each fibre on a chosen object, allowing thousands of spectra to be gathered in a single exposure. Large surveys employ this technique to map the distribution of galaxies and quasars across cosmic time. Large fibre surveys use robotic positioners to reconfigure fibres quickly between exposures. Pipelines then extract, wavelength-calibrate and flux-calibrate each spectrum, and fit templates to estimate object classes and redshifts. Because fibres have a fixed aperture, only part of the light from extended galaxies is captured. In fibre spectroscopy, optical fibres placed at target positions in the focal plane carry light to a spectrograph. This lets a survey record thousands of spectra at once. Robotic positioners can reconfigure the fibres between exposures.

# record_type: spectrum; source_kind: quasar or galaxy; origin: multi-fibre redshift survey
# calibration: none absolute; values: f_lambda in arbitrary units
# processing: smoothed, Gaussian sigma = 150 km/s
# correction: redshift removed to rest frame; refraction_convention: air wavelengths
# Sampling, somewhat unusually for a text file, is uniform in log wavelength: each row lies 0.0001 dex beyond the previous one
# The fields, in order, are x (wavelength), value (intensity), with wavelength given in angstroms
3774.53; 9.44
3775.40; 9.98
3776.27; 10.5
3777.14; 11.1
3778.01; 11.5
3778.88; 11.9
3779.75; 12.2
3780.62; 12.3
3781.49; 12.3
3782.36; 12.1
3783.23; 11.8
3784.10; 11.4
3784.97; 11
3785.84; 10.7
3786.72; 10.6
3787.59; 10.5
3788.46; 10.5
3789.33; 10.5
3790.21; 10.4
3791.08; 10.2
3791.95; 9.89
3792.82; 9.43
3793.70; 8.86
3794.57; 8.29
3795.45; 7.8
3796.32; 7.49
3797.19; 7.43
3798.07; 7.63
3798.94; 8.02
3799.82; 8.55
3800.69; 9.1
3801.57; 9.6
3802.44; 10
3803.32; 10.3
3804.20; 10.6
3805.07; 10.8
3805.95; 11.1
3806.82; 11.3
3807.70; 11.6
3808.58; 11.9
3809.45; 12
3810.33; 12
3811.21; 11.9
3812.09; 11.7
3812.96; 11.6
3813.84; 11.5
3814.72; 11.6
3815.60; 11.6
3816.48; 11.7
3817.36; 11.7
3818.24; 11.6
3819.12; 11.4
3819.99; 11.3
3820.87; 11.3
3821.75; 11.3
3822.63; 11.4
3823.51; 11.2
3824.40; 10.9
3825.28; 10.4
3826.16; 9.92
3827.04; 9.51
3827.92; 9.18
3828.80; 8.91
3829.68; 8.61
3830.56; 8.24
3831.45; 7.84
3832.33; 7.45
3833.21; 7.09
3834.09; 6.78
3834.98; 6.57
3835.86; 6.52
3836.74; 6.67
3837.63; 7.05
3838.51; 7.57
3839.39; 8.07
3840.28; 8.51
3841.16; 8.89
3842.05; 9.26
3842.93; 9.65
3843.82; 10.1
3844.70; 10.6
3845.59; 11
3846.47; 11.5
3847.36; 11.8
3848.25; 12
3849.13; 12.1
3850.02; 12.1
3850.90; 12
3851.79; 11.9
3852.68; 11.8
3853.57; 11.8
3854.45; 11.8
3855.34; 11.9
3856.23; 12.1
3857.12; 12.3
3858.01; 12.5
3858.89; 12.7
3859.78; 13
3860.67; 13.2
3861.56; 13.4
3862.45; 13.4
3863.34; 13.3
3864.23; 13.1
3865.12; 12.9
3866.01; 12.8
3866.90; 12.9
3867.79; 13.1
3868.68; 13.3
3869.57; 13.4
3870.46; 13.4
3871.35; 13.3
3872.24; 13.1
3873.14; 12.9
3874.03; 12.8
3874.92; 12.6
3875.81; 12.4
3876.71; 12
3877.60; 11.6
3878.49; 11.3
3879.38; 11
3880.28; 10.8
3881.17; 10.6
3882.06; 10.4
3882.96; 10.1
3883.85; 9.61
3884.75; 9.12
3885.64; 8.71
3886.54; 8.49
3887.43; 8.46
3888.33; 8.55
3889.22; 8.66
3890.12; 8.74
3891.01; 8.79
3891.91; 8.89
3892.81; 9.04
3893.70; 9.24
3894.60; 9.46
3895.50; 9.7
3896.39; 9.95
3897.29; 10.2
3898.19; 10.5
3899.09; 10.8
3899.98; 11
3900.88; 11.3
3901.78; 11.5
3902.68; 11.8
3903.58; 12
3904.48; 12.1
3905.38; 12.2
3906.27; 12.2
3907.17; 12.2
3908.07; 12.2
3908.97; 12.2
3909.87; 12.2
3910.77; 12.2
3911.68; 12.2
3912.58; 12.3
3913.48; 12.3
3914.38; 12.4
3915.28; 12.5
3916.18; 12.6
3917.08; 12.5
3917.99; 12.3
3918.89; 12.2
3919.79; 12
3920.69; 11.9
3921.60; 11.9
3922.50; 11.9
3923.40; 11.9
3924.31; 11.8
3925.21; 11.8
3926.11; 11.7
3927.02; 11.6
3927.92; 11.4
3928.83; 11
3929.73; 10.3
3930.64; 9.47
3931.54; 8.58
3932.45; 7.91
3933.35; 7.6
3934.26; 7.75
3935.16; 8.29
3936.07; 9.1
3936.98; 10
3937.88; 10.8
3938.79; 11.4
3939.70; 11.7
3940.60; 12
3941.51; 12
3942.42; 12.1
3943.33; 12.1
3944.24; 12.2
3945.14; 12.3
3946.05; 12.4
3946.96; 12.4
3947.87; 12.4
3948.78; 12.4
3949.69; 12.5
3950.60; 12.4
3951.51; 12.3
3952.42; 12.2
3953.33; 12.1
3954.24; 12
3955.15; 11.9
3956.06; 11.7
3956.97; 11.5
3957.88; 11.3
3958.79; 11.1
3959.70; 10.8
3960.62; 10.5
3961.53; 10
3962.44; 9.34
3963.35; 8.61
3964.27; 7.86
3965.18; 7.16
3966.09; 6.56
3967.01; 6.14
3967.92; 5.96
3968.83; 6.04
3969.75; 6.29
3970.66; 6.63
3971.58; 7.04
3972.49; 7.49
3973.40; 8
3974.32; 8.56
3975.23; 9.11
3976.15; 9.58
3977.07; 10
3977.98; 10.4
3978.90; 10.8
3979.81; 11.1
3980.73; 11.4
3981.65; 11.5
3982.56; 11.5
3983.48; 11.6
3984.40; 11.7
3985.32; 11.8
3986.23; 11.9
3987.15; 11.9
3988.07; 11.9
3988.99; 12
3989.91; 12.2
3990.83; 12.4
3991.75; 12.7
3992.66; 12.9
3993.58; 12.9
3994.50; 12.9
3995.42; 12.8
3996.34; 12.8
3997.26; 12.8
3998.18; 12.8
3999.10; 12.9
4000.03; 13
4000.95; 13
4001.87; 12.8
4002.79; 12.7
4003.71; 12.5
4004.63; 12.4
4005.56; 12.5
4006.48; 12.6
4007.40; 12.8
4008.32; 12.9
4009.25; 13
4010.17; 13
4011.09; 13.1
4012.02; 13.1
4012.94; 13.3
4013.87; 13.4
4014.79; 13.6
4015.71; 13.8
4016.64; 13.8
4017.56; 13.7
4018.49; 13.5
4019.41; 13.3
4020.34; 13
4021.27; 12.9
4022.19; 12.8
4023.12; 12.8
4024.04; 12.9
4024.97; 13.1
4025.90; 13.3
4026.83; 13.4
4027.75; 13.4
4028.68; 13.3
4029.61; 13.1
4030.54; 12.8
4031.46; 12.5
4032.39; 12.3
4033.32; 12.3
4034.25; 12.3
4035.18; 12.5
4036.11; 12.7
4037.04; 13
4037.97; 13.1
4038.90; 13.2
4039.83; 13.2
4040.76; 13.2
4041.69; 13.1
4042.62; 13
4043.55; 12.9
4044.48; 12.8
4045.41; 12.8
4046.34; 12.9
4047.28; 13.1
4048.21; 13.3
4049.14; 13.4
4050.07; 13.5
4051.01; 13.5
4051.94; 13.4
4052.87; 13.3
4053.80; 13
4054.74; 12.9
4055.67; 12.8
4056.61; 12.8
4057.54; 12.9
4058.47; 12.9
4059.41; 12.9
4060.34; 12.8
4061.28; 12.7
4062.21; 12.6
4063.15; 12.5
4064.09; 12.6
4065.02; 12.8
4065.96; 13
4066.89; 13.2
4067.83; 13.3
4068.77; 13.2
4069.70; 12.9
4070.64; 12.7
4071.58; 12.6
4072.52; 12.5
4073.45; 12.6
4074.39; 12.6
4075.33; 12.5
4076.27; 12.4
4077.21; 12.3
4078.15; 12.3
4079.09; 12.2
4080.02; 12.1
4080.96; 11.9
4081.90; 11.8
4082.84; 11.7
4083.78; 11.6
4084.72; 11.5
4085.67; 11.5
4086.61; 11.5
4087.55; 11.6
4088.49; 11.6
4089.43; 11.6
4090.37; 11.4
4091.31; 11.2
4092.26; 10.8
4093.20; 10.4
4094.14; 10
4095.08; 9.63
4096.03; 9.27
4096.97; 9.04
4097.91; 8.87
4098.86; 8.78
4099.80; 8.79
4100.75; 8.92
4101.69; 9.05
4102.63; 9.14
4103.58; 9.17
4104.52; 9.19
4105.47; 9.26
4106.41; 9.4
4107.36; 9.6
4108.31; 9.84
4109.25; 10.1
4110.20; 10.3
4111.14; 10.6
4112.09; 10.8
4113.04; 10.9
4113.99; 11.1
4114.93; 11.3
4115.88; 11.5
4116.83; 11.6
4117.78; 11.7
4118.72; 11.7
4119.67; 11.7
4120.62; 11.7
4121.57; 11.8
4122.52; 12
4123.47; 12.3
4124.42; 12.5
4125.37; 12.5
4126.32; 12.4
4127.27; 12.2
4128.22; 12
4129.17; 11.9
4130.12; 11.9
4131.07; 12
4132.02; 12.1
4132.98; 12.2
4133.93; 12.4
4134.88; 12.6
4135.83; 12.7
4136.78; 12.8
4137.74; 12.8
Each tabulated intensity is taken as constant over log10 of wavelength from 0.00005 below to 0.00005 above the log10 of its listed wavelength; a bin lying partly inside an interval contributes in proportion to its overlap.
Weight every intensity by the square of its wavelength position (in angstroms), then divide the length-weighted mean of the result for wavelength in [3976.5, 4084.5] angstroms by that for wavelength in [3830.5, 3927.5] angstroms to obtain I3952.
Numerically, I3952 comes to 1.2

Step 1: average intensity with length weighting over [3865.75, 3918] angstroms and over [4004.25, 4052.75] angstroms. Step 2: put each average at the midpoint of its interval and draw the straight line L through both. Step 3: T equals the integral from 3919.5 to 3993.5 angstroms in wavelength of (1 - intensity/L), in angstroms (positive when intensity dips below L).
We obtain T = 9.3 angstroms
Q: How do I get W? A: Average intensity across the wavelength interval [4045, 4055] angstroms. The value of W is 13.2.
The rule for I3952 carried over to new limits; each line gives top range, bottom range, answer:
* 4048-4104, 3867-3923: 1.15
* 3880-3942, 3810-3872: 1.02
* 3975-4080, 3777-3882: 1.29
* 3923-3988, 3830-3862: 1.07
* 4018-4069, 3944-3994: 1.28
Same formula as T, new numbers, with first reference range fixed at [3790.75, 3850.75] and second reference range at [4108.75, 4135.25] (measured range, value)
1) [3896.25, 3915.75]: -2.56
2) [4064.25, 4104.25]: 0.49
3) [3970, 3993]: 0.56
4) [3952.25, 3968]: 1.26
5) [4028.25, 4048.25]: -2.99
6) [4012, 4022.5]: -2.18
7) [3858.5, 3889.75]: -4.63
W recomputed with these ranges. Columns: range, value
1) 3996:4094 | 12.7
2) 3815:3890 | 10.8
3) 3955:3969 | 9.16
